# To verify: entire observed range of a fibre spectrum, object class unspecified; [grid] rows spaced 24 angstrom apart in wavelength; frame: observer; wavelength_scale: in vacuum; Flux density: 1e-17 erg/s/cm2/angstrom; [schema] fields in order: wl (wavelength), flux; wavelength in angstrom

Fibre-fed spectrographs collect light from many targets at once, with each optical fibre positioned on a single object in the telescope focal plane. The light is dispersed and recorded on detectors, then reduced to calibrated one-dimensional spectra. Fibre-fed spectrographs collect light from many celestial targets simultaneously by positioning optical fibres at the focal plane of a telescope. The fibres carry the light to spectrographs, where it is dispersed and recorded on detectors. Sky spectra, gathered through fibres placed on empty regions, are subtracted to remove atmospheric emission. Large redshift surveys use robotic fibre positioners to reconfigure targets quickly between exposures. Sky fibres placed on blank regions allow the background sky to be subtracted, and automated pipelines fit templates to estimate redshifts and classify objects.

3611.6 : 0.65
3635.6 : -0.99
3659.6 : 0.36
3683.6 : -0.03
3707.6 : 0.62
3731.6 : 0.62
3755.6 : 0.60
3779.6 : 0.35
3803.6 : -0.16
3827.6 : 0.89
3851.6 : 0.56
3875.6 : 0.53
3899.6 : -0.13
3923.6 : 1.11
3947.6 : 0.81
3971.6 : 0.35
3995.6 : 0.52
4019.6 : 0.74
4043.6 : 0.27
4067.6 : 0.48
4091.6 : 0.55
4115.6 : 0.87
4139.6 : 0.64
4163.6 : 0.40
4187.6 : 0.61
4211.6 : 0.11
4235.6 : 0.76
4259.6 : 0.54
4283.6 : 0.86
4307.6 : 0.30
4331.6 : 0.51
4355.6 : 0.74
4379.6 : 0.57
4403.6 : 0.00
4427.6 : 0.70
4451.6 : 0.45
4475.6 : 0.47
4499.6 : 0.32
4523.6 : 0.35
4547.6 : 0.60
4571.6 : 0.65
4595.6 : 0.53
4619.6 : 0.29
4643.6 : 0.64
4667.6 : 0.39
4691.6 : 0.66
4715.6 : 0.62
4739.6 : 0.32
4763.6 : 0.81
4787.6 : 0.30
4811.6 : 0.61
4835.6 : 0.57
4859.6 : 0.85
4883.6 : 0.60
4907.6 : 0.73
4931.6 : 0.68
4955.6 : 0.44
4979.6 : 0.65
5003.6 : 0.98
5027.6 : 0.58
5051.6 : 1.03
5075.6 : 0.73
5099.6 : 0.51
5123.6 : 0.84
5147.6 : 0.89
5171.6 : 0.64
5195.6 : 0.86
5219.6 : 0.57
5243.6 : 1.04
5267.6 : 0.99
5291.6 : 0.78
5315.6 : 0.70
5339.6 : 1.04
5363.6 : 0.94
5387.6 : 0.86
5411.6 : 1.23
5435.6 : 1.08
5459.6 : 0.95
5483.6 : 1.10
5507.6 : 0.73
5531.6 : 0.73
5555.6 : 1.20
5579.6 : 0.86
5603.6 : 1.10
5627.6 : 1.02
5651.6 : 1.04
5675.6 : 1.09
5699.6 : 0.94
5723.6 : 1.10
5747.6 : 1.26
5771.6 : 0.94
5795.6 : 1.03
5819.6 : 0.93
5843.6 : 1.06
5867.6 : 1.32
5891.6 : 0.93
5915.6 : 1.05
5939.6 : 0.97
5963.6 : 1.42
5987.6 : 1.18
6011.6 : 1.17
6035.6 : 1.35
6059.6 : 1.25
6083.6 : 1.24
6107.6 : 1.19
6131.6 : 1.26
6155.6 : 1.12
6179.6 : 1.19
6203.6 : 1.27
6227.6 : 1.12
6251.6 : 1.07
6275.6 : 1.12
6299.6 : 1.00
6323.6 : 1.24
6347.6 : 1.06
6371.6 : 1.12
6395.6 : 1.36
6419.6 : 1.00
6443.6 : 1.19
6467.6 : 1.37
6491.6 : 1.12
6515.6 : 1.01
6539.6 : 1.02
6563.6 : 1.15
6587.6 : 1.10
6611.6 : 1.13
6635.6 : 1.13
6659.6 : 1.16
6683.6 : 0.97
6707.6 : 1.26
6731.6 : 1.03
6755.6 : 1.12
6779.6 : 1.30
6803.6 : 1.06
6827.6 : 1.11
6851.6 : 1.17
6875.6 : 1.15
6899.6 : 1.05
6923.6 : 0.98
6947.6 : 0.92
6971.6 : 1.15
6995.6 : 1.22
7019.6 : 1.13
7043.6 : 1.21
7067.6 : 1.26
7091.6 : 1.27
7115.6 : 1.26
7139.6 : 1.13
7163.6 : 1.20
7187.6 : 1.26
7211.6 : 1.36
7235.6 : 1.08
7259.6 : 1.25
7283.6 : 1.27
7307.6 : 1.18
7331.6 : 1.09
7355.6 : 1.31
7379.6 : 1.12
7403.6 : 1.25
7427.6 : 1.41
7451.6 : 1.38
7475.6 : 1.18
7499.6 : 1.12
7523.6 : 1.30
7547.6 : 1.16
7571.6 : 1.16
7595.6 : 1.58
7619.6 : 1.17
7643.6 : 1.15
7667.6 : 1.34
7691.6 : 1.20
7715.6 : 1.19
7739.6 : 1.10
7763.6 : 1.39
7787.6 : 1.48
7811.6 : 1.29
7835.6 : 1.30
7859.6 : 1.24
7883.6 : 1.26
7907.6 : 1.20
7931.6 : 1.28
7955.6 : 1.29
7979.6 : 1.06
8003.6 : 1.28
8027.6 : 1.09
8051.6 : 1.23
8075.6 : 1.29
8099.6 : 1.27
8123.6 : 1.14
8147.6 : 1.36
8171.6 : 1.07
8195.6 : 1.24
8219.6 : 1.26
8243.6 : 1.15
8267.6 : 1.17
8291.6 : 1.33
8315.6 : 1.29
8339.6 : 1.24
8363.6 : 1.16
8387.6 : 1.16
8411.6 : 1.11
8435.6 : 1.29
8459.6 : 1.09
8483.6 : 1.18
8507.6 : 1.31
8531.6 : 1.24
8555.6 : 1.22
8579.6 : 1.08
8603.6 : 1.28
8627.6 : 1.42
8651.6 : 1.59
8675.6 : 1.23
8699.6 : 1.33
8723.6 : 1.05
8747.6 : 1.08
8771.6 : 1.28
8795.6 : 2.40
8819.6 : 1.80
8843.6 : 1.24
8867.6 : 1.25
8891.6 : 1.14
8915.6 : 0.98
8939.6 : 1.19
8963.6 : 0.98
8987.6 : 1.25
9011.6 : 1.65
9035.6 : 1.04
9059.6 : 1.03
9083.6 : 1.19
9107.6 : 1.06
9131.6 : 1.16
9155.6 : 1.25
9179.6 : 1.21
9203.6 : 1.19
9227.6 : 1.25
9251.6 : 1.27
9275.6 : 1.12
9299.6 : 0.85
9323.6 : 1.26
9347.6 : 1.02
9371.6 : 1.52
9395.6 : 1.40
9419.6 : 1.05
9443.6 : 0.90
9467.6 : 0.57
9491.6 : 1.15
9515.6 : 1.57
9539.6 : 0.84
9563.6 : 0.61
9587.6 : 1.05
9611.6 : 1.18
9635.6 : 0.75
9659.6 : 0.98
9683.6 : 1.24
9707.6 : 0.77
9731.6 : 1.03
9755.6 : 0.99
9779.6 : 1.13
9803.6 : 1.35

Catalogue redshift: 0.34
